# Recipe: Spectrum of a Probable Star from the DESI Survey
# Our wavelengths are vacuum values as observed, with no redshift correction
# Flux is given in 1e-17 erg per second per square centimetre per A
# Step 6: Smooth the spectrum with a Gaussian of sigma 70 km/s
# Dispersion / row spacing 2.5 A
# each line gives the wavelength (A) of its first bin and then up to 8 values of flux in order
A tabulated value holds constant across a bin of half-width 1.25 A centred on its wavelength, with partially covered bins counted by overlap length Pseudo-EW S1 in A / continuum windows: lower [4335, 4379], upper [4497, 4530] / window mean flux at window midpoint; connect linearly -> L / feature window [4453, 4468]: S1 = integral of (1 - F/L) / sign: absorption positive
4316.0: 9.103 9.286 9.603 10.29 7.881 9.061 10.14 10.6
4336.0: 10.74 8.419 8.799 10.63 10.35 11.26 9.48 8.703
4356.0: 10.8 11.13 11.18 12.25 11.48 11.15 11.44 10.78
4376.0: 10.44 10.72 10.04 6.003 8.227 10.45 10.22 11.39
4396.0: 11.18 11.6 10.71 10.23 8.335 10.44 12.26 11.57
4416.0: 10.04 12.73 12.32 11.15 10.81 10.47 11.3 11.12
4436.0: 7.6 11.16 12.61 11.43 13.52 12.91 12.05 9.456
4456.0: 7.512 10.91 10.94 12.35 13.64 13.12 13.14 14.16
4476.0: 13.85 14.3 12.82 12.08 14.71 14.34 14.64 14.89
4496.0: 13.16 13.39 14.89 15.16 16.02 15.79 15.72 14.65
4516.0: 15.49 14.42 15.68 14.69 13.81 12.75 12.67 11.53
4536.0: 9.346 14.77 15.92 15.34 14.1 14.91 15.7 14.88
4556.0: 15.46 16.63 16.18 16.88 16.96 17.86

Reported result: 2.7 A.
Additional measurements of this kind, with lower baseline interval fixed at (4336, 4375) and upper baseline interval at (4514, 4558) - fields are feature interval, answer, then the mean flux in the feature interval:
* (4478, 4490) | -0.4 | 13.6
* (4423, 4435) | 1.2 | 10.9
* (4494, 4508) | -1.1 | 14.6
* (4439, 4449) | -0.1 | 12.5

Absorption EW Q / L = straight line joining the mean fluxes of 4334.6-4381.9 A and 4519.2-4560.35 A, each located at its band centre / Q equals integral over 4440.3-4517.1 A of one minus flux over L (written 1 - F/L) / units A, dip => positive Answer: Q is -1.7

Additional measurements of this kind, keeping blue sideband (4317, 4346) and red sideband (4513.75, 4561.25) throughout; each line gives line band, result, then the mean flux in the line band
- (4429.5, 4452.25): 1.2 A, 11.5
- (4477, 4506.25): -1.7 A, 14.1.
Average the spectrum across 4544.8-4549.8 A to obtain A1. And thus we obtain 14.5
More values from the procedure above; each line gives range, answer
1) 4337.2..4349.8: 9.89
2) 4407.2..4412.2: 11.3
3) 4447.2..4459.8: 10.6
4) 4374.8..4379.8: 10.6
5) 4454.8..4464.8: 10.5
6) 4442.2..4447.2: 12.5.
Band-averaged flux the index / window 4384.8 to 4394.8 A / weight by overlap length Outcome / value 10.1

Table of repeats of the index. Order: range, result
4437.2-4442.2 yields 11.8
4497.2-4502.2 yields 14.1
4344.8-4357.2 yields 10.1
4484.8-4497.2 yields 14.4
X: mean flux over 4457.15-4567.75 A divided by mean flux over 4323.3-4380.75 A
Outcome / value 1.38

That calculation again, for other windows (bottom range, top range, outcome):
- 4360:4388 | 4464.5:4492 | 1.32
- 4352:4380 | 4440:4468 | 1.07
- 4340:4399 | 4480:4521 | 1.40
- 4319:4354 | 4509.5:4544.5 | 1.45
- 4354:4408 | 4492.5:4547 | 1.37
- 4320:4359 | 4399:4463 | 1.11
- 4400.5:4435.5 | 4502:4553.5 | 1.32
